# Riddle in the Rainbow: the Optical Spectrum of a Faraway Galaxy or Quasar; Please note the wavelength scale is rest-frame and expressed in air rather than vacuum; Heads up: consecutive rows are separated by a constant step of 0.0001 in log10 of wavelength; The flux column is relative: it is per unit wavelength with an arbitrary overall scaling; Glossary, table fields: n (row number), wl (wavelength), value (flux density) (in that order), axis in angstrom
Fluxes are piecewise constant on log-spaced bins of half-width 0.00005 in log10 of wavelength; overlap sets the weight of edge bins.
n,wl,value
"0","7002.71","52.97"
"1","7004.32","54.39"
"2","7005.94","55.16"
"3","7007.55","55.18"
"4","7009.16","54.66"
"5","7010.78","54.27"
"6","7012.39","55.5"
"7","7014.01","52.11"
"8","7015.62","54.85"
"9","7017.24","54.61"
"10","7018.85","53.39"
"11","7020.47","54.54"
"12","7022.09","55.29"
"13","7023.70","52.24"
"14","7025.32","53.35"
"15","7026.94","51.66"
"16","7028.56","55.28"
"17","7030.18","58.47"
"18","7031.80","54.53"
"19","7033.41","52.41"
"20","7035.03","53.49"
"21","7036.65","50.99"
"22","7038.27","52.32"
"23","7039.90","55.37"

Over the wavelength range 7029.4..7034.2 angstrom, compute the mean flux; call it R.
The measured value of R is 55.2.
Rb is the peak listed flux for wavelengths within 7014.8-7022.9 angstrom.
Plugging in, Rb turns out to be 55.29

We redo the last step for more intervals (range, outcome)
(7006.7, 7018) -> 55.5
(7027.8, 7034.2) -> 58.47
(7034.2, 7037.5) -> 53.49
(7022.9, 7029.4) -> 55.28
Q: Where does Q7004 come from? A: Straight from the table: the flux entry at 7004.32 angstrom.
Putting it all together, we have 54.39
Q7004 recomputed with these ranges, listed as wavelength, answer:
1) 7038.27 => 52.32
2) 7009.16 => 54.66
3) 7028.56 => 55.28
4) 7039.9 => 55.37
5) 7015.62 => 54.85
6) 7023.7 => 52.24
